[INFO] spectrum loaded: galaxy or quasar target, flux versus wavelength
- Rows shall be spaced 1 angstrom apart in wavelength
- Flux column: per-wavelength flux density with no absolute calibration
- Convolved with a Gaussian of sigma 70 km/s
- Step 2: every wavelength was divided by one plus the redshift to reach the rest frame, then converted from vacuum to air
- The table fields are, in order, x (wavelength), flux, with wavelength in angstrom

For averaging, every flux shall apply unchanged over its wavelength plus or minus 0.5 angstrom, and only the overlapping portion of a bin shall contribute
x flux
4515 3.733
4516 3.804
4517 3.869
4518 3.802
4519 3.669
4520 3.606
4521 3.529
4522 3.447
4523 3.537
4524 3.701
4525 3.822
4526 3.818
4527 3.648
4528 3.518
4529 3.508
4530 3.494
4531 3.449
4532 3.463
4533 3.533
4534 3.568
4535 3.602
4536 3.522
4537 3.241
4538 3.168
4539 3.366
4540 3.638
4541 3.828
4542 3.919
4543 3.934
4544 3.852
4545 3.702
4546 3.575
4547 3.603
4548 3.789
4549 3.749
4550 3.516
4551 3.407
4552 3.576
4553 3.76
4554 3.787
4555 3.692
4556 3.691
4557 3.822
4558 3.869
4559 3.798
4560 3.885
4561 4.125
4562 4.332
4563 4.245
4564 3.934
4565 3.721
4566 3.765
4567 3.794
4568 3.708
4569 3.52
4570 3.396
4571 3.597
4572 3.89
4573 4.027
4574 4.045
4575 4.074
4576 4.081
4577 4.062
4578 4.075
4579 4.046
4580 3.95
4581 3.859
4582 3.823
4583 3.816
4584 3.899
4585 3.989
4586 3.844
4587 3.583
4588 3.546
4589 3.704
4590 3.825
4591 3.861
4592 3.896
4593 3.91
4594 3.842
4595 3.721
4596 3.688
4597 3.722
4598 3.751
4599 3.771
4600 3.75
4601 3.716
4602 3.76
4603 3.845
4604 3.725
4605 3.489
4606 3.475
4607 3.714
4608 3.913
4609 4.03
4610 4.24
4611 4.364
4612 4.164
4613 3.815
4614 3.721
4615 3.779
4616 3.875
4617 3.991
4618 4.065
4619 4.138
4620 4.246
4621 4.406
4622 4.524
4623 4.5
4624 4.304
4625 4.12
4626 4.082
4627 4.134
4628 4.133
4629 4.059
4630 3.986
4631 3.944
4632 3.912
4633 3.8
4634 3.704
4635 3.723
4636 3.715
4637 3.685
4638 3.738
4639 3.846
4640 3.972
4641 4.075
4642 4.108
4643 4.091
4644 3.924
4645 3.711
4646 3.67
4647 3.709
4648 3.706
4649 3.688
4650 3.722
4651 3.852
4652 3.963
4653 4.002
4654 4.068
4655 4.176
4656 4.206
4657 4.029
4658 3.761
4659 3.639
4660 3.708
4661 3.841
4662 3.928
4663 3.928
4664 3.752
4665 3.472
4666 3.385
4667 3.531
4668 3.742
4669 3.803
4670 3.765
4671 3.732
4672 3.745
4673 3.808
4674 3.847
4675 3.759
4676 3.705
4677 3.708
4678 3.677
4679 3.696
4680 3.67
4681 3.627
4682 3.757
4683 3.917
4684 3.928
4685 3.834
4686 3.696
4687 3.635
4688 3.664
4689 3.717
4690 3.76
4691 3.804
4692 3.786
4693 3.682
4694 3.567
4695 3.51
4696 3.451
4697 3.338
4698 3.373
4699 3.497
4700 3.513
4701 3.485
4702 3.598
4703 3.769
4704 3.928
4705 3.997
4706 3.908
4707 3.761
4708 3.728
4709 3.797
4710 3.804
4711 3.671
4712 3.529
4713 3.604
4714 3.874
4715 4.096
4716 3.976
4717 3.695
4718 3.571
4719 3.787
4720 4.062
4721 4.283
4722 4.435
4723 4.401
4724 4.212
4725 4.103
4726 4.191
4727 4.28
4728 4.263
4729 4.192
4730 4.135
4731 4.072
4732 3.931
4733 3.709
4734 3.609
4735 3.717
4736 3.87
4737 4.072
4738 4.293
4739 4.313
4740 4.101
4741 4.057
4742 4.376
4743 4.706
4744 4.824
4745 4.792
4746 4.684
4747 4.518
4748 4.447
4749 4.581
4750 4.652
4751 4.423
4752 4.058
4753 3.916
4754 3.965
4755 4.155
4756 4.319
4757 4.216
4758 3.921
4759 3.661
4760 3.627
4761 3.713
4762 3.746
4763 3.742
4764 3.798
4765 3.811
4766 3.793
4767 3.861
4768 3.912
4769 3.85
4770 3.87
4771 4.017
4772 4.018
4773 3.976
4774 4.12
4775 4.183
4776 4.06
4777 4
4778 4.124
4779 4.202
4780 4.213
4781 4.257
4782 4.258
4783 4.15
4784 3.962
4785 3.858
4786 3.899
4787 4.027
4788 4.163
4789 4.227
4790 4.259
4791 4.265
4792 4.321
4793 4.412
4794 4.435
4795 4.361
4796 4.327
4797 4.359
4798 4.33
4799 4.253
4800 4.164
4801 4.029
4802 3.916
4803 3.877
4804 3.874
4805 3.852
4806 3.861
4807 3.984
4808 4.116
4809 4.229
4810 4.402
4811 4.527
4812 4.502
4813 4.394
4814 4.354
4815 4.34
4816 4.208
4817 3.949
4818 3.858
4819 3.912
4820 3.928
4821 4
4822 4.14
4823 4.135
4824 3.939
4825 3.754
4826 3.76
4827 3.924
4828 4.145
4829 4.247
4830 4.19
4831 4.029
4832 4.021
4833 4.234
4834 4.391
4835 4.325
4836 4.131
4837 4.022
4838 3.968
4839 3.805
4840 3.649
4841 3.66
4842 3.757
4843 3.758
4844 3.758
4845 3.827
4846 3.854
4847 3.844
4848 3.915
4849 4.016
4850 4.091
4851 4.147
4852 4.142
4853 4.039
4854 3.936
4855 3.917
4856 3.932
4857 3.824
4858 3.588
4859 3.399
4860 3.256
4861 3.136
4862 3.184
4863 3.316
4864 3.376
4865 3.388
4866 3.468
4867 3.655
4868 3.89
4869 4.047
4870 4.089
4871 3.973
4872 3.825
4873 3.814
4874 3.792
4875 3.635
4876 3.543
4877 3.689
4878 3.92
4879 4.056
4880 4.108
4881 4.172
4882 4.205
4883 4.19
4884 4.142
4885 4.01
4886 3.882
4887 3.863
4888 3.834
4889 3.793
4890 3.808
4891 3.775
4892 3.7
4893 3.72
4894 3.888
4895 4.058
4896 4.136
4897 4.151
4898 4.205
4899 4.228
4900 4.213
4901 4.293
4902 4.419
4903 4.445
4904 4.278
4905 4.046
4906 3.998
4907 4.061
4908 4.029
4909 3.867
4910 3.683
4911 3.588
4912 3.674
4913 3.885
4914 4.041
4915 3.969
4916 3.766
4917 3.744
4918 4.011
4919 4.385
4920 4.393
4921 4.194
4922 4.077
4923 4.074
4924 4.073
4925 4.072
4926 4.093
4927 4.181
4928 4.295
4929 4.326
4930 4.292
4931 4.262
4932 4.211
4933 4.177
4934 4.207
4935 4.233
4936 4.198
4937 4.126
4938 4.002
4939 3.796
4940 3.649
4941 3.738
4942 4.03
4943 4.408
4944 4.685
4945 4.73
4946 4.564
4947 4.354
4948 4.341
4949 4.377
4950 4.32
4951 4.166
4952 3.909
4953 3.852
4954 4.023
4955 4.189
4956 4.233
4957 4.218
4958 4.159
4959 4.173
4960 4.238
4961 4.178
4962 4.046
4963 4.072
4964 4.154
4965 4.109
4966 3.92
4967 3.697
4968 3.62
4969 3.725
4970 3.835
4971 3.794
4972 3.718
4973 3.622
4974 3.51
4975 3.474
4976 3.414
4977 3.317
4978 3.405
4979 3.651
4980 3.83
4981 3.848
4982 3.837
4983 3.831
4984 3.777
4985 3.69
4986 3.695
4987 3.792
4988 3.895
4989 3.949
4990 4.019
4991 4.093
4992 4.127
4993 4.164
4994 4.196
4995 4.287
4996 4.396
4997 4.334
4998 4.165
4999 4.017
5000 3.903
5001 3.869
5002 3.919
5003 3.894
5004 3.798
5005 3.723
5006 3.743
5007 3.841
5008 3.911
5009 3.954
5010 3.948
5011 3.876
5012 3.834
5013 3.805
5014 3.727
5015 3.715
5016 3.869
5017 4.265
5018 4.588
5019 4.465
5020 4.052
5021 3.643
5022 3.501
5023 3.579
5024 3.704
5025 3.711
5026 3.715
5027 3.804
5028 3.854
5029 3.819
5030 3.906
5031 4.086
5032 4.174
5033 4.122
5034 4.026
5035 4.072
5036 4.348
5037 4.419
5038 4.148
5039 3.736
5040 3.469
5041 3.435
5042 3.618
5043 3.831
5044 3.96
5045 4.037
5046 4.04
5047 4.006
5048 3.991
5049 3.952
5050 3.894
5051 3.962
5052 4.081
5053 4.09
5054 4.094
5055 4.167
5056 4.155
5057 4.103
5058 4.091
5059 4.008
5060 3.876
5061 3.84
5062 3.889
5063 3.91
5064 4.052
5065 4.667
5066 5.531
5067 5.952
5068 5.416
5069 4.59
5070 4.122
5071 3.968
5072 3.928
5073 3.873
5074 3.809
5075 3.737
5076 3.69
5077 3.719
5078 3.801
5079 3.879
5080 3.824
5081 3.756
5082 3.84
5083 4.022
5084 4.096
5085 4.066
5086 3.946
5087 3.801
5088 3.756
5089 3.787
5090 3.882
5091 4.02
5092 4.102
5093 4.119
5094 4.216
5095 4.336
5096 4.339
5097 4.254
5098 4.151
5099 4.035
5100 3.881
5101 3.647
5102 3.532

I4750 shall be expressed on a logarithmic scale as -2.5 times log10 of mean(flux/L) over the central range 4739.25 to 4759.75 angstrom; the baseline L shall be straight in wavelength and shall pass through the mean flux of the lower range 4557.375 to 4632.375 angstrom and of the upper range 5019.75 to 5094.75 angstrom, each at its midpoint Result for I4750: -0.09 mag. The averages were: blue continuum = 3.92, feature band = 4.31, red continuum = 4.01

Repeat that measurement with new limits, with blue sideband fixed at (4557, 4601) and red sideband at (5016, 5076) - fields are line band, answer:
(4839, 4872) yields 0.06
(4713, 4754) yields -0.07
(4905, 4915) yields 0.03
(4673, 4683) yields 0.05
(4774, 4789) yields -0.04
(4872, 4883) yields 0.02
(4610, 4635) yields -0.05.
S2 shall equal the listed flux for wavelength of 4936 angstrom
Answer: 4.198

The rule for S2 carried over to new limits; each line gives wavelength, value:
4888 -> 3.834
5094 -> 4.216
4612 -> 4.164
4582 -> 3.823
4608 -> 3.913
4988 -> 3.895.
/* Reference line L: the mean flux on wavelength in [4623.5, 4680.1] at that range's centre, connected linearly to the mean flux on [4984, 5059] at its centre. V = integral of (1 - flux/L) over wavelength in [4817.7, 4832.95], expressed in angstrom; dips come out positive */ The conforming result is -0.4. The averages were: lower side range 3.85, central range 4.01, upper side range 3.96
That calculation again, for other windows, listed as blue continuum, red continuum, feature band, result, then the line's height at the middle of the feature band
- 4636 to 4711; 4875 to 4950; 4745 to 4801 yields -3.3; 3.89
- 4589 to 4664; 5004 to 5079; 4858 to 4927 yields 1.2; 3.98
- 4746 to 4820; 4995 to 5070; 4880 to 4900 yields 0.4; 4.08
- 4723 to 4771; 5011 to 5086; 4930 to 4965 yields -1.1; 4.05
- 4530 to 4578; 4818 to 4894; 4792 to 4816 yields -2.3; 3.85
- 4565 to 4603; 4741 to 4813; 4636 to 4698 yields 2.9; 3.96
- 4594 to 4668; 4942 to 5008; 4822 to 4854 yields -0.3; 3.95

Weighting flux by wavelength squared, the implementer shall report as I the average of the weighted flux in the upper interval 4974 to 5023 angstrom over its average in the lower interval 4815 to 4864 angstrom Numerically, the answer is 1.07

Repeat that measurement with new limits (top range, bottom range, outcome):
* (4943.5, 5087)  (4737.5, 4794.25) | 1.07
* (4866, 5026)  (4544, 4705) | 1.19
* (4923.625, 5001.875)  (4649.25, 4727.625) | 1.19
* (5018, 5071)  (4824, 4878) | 1.15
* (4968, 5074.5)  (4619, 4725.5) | 1.19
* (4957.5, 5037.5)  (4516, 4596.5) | 1.26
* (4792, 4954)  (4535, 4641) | 1.18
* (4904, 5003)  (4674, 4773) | 1.12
